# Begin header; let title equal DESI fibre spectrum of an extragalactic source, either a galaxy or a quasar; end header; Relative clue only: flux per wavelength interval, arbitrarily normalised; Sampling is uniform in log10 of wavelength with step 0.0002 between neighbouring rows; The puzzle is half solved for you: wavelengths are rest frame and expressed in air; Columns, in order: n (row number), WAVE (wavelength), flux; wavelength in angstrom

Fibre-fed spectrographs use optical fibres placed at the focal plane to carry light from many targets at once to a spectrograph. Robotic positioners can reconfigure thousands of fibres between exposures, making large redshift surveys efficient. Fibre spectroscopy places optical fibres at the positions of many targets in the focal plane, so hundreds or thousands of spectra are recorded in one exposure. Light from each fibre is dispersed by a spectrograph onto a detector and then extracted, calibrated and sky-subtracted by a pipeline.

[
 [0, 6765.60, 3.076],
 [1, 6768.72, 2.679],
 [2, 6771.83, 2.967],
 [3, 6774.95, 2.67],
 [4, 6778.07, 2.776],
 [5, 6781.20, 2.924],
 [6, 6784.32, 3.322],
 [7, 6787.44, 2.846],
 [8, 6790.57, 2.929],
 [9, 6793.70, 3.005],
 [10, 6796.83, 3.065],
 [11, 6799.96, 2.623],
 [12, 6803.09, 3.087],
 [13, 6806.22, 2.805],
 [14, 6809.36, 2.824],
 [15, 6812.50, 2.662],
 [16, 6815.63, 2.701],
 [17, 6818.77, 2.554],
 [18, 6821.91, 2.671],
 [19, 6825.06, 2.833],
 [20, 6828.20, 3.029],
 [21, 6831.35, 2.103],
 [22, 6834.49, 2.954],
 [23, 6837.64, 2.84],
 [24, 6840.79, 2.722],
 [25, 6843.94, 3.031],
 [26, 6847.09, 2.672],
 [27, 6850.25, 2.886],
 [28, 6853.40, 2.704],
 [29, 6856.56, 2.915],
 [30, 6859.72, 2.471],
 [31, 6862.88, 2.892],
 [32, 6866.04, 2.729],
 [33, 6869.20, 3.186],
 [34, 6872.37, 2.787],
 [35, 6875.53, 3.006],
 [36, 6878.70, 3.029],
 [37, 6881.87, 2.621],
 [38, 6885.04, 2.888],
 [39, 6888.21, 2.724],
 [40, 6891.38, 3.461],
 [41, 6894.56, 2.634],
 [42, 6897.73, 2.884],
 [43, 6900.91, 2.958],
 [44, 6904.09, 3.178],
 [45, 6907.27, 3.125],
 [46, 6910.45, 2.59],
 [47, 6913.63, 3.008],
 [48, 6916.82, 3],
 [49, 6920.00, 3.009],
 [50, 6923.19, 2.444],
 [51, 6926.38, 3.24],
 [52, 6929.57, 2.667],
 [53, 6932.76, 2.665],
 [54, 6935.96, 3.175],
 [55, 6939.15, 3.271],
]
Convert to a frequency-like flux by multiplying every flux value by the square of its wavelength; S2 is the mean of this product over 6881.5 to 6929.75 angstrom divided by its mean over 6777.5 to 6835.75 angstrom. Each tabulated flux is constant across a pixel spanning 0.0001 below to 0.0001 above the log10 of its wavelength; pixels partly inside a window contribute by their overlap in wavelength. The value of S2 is 1.06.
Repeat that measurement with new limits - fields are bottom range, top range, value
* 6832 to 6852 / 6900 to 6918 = 1.08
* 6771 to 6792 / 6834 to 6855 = 0.99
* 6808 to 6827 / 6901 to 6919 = 1.13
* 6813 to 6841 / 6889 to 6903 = 1.12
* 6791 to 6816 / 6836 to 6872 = 1.00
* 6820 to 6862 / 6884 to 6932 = 1.08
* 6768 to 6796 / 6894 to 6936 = 1.03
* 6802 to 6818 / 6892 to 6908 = 1.09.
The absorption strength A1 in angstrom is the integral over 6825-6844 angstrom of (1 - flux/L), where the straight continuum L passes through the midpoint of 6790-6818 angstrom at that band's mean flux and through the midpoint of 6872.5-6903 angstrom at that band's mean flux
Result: 0.7 angstrom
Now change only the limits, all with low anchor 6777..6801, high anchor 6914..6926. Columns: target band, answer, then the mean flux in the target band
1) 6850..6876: 0.7 angstrom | 2.83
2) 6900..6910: -0.5 angstrom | 3.04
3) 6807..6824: 1.4 angstrom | 2.69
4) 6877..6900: 0.0 angstrom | 2.89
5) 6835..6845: 0.2 angstrom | 2.86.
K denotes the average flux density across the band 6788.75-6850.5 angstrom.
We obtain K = 2.8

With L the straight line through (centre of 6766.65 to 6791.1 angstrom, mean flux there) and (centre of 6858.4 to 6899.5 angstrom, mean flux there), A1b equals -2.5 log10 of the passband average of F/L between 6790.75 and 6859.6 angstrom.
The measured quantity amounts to 0.04 mag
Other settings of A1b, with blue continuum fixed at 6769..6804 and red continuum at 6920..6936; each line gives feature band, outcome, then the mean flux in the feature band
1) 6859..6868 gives 0.05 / 2.74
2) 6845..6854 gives 0.04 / 2.78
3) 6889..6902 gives -0.05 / 2.97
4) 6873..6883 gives -0.01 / 2.89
